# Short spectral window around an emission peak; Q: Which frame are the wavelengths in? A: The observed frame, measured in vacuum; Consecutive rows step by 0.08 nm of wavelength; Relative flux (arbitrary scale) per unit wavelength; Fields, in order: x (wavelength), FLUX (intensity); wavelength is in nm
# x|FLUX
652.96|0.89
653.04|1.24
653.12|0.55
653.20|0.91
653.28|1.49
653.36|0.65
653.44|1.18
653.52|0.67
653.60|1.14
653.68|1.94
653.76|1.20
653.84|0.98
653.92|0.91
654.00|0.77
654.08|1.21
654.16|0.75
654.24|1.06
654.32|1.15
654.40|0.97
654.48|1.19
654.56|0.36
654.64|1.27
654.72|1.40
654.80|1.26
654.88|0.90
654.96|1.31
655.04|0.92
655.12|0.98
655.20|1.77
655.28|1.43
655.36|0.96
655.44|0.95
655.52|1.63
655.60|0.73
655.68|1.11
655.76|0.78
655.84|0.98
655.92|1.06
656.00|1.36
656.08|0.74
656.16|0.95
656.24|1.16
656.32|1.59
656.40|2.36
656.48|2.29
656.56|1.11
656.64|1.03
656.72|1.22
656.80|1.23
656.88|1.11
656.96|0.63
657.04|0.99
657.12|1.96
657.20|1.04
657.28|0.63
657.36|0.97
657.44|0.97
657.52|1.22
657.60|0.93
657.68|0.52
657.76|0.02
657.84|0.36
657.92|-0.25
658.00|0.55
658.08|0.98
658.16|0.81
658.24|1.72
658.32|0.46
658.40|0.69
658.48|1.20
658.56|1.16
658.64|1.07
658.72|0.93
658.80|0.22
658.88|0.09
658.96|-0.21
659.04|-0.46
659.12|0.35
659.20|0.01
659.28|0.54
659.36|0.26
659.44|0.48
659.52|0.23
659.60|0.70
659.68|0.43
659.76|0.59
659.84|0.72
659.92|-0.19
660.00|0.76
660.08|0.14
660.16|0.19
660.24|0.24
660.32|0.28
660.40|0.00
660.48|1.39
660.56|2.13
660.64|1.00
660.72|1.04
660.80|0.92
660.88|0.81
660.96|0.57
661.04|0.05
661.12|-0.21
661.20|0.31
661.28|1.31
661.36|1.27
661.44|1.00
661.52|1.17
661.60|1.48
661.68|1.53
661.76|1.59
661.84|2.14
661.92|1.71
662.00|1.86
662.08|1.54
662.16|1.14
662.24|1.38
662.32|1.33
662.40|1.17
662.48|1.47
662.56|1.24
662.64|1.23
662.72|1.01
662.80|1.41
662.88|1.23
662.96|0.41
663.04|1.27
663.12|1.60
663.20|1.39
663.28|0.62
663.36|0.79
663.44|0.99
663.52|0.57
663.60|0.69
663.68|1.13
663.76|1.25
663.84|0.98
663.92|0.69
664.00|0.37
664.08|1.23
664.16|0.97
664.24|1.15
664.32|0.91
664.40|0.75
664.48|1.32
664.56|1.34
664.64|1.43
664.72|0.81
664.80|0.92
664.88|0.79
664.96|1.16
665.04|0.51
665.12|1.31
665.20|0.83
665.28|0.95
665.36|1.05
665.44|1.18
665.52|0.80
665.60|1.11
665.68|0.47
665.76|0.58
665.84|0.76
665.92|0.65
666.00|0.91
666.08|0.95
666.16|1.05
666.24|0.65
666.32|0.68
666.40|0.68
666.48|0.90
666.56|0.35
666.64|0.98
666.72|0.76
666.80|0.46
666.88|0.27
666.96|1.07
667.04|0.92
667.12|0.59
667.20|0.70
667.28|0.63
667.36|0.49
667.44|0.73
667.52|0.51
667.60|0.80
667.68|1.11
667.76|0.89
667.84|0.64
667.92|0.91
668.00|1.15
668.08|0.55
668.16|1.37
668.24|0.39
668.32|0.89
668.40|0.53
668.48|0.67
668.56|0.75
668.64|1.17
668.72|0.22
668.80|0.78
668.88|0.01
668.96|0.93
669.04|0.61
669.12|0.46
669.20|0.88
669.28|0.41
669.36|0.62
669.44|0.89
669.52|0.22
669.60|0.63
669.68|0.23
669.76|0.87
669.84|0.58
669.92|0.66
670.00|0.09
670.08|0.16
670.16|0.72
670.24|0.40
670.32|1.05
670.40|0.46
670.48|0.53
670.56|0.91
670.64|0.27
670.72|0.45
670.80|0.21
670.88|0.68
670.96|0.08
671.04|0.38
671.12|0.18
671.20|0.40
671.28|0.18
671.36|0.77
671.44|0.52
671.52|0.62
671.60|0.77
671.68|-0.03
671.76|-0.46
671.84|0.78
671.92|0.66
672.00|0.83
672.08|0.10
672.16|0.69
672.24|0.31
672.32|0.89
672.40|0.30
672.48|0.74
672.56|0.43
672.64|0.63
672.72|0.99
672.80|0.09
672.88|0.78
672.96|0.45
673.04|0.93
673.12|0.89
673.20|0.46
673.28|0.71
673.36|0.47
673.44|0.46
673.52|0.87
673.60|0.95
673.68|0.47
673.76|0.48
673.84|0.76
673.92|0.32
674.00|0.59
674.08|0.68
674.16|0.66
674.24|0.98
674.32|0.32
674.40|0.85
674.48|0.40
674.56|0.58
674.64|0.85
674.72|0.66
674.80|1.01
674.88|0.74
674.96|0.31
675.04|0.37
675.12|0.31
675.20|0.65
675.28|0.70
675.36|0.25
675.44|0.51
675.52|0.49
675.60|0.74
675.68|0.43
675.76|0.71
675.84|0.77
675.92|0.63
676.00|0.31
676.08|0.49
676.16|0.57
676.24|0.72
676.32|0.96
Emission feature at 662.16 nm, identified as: C IV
